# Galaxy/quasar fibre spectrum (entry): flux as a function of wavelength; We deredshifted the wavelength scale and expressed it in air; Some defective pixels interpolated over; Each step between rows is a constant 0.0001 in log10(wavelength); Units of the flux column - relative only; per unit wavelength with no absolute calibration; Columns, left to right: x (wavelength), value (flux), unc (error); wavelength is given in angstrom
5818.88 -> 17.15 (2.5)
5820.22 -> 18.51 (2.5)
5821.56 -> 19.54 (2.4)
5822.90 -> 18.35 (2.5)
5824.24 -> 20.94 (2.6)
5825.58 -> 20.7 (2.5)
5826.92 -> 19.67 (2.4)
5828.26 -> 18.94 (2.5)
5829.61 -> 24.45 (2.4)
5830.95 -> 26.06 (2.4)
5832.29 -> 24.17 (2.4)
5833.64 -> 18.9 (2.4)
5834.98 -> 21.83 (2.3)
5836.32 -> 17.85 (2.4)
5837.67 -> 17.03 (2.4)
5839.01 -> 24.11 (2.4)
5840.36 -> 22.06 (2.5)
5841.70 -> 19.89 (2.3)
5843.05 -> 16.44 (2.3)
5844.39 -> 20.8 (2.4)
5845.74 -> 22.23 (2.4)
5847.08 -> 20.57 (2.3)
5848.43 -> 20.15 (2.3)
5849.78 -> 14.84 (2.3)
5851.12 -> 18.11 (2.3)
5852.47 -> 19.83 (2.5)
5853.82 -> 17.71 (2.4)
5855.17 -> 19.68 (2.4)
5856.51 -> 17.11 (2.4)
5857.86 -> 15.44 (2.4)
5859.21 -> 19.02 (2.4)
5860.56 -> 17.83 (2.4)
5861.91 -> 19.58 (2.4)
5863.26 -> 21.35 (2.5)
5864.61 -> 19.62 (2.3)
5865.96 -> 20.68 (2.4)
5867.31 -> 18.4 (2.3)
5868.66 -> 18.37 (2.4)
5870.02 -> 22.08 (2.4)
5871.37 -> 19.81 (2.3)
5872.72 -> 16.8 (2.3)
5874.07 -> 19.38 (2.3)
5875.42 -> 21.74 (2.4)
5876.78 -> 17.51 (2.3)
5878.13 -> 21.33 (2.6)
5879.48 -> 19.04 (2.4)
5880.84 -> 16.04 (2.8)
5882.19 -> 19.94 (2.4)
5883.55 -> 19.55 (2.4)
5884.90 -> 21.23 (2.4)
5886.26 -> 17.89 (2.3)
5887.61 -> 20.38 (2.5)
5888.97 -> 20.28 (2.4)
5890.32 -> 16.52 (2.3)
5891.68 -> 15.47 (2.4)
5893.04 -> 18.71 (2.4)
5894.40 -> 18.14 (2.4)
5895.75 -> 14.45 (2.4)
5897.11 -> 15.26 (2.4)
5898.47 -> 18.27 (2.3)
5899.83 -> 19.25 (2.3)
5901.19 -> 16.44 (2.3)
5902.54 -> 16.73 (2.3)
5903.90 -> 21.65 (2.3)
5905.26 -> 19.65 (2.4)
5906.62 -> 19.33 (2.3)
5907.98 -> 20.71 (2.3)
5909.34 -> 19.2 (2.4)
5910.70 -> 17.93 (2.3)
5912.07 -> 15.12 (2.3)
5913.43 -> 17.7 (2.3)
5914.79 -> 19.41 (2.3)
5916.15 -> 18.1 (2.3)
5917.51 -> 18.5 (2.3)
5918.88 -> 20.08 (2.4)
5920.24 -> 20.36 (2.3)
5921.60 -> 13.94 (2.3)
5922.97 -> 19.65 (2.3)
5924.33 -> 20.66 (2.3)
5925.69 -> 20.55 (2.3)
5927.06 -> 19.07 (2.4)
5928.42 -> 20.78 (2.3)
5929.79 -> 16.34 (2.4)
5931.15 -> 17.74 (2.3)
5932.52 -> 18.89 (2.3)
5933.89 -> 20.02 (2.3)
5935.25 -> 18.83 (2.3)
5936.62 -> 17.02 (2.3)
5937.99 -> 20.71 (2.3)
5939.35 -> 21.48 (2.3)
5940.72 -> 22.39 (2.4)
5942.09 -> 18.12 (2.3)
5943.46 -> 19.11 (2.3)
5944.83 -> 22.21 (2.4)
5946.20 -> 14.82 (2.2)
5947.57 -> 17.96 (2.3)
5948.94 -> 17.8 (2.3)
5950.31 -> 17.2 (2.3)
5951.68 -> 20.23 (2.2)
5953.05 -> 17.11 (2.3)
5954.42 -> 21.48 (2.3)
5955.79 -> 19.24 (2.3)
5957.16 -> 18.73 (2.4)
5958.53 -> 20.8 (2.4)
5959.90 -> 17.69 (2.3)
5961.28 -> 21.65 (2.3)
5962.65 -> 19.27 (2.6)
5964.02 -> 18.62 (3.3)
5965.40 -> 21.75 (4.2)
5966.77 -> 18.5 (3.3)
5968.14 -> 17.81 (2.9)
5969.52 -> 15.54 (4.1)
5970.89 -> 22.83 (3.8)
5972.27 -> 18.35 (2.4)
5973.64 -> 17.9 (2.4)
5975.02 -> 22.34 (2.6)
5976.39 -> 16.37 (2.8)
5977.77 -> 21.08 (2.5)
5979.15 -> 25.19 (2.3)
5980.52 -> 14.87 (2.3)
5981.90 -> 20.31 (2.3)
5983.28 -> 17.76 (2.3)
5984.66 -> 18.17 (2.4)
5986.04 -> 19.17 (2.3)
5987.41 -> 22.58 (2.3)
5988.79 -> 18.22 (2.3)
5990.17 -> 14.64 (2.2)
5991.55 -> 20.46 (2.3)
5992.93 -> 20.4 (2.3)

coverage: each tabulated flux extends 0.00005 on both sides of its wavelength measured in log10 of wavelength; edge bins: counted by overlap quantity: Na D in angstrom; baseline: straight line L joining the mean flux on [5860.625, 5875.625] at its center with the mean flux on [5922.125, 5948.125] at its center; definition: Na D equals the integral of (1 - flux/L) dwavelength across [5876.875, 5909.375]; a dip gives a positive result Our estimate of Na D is 1.6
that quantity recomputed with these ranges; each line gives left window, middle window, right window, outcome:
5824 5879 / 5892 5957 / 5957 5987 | 2.86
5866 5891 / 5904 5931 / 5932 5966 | 0.65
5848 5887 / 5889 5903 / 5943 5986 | 1.42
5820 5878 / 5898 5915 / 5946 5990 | 0.78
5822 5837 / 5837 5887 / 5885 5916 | 1.12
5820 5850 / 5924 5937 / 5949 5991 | 0.37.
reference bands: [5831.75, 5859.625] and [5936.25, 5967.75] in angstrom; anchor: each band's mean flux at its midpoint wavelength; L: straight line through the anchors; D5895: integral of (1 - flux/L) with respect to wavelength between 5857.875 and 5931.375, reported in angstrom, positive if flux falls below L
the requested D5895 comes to 2.3 angstrom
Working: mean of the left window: 19.4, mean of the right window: 19.3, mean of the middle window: 18.7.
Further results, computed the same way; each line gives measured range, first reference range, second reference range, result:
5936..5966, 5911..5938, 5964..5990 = -0.6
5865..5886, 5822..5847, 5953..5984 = 1.0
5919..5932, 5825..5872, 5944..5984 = 0.4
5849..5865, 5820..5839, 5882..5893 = 1.2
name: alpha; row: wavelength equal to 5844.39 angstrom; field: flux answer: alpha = 20.8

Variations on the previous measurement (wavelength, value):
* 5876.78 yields 17.51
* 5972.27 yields 18.35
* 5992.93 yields 20.4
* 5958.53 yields 20.8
